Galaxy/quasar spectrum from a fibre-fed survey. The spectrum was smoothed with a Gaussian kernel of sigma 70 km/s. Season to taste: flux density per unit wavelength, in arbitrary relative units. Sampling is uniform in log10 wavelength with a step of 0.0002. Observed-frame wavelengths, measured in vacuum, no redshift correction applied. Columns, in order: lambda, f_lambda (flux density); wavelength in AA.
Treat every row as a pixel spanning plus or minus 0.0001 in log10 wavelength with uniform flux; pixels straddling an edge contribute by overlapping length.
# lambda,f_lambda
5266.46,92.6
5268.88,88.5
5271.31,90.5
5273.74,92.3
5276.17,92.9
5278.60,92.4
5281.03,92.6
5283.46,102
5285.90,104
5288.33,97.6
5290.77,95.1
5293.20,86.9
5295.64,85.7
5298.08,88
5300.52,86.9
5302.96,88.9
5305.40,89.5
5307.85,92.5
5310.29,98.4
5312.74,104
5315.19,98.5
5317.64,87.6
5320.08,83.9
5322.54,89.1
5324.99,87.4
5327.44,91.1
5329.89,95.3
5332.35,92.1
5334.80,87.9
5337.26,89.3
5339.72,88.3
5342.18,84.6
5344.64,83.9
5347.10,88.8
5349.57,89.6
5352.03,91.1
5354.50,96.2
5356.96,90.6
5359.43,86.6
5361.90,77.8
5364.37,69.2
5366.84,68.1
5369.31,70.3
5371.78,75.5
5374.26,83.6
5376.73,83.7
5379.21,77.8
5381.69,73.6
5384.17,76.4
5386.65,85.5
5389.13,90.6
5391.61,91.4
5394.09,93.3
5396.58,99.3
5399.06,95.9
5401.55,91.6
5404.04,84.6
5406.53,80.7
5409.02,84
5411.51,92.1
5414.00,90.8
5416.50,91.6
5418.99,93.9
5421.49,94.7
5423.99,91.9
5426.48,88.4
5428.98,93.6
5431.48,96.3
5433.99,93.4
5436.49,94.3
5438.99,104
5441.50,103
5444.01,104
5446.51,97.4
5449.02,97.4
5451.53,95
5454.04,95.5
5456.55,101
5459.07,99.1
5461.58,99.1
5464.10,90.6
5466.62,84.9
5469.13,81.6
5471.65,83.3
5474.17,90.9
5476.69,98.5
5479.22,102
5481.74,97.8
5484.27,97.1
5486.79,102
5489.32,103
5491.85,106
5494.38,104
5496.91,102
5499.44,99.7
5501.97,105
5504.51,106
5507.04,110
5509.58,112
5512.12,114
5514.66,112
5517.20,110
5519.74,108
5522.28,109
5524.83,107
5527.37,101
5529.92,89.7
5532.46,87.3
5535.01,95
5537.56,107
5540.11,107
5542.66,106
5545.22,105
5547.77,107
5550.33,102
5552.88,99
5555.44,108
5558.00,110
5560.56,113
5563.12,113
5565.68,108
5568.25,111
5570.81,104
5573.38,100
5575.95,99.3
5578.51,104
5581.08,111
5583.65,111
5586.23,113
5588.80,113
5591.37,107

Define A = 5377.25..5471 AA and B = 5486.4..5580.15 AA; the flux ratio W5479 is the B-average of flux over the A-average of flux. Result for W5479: 1.1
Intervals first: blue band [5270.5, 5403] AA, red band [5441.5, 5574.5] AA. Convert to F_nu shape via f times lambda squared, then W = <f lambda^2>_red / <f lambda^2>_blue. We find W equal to 1.23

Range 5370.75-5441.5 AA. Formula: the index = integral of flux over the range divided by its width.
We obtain 89.3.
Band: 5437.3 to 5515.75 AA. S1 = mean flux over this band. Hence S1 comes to 99.9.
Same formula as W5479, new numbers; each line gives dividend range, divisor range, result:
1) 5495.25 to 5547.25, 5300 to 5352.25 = 1.16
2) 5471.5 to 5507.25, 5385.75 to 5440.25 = 1.10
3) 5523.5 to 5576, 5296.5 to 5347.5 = 1.15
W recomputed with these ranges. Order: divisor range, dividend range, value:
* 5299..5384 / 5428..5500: 1.18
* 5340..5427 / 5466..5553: 1.24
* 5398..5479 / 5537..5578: 1.19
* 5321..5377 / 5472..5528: 1.29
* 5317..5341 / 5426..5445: 1.13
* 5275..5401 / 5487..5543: 1.26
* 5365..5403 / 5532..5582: 1.34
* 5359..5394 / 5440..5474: 1.22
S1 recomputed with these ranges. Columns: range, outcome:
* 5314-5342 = 89.8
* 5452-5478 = 92.5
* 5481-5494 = 101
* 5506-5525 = 110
